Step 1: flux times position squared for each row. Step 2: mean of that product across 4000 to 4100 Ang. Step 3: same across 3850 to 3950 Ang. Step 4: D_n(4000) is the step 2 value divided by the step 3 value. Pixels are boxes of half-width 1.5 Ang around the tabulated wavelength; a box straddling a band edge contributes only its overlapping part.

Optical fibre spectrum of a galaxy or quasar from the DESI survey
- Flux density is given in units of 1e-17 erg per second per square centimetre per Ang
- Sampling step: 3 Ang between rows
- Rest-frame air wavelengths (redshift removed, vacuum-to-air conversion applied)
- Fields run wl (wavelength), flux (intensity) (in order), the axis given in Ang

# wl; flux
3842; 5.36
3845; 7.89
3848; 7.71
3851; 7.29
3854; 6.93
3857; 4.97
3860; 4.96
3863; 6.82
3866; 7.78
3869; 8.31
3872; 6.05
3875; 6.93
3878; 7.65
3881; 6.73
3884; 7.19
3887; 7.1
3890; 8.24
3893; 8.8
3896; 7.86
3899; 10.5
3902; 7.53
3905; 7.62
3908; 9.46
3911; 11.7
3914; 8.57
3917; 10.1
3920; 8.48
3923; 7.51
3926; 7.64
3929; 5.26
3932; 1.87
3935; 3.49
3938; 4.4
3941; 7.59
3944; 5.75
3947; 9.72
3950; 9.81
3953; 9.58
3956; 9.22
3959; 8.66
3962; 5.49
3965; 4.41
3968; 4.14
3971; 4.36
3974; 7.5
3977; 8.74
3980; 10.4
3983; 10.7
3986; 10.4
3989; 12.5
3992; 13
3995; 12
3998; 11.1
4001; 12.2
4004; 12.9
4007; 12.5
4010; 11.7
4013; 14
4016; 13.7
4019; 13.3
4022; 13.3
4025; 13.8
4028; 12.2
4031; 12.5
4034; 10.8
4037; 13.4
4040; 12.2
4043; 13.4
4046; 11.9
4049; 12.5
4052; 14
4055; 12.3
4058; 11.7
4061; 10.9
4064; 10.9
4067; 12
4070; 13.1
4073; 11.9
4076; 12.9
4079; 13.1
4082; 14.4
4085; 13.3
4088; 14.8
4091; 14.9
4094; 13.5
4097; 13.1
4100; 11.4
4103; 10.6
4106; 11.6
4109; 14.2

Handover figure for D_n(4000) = 1.88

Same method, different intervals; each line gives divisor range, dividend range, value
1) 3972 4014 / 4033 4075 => 1.12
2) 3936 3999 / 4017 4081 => 1.53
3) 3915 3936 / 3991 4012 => 1.97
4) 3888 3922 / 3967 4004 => 1.16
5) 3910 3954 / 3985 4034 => 1.77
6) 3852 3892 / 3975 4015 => 1.79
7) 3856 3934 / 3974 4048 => 1.71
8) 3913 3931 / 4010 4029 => 1.80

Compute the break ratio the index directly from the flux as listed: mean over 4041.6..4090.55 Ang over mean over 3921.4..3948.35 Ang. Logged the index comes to 2.2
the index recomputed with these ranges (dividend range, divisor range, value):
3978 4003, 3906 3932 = 1.41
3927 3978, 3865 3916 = 0.79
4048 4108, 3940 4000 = 1.44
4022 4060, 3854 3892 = 1.82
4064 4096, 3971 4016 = 1.18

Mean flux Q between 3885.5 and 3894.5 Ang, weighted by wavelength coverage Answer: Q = 8.05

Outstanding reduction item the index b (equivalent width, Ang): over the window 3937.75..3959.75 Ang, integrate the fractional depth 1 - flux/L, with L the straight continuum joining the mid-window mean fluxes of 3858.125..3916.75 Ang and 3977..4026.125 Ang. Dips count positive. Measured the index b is 4.2 Ang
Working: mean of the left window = 7.91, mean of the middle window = 8.28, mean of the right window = 12.2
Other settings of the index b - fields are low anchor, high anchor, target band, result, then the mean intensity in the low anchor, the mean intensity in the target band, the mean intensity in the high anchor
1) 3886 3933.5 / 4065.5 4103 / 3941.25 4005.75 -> 5.15 Ang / 8.02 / 9.15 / 13.1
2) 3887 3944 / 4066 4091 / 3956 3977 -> 6.98 Ang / 7.53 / 6.22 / 13.3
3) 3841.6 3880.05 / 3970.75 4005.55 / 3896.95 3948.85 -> 6.82 Ang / 6.86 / 7.5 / 10.7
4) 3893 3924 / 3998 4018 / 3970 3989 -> 4.20 Ang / 8.95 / 9.1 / 12.7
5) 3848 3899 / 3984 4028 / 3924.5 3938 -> 7.04 Ang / 7.22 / 4.55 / 12.6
